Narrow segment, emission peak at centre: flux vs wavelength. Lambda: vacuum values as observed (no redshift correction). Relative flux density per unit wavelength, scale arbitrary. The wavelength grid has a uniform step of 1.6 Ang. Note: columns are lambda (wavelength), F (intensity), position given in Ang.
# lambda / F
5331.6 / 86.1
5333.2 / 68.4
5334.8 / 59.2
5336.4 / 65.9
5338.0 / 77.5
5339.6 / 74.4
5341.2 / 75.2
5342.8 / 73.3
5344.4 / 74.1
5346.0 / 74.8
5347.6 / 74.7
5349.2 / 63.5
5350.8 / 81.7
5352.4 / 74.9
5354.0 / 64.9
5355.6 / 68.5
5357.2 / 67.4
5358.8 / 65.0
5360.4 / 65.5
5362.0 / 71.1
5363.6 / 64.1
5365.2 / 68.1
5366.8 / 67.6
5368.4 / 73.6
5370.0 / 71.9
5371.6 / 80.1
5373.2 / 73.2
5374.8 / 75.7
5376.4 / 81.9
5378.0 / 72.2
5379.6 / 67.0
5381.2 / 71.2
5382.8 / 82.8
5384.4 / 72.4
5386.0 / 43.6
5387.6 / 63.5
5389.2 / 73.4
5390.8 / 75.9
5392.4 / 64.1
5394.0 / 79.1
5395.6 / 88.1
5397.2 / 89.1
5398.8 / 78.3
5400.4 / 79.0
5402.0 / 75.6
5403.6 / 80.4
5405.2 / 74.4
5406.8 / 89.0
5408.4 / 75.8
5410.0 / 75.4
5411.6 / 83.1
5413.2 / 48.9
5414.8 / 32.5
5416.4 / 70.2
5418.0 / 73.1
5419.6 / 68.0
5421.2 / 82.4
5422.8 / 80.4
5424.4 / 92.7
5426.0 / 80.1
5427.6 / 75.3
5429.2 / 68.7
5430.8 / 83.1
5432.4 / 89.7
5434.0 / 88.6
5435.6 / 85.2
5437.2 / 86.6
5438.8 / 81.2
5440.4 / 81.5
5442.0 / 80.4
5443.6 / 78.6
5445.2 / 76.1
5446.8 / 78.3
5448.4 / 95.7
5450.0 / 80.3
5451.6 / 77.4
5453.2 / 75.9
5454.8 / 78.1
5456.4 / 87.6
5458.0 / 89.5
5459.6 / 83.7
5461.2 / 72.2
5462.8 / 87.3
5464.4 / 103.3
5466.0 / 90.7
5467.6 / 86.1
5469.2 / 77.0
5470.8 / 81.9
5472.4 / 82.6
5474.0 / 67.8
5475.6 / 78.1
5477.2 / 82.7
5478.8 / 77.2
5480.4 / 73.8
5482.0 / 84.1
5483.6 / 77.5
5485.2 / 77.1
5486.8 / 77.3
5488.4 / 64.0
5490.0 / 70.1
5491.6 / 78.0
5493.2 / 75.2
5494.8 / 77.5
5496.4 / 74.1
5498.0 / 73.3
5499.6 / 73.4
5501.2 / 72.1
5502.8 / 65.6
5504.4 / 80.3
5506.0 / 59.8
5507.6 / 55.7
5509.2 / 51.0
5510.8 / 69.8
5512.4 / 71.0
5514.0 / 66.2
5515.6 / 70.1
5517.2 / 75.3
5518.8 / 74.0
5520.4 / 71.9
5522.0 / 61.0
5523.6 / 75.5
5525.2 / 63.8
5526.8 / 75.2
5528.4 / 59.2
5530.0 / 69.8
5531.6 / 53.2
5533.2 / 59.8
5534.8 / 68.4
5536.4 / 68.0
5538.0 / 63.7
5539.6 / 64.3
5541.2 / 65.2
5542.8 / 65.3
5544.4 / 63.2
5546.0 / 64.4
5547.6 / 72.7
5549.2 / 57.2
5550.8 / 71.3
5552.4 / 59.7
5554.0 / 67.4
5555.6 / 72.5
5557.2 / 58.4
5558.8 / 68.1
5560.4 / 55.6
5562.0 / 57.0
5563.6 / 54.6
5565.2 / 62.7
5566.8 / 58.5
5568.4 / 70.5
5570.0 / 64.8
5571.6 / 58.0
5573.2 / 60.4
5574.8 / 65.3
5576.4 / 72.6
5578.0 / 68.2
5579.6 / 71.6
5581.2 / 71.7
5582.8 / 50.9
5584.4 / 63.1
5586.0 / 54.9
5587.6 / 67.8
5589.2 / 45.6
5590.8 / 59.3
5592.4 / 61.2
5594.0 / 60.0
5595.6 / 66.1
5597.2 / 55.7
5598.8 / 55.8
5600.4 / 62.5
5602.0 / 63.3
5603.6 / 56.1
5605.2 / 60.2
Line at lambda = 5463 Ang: C III] 1909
